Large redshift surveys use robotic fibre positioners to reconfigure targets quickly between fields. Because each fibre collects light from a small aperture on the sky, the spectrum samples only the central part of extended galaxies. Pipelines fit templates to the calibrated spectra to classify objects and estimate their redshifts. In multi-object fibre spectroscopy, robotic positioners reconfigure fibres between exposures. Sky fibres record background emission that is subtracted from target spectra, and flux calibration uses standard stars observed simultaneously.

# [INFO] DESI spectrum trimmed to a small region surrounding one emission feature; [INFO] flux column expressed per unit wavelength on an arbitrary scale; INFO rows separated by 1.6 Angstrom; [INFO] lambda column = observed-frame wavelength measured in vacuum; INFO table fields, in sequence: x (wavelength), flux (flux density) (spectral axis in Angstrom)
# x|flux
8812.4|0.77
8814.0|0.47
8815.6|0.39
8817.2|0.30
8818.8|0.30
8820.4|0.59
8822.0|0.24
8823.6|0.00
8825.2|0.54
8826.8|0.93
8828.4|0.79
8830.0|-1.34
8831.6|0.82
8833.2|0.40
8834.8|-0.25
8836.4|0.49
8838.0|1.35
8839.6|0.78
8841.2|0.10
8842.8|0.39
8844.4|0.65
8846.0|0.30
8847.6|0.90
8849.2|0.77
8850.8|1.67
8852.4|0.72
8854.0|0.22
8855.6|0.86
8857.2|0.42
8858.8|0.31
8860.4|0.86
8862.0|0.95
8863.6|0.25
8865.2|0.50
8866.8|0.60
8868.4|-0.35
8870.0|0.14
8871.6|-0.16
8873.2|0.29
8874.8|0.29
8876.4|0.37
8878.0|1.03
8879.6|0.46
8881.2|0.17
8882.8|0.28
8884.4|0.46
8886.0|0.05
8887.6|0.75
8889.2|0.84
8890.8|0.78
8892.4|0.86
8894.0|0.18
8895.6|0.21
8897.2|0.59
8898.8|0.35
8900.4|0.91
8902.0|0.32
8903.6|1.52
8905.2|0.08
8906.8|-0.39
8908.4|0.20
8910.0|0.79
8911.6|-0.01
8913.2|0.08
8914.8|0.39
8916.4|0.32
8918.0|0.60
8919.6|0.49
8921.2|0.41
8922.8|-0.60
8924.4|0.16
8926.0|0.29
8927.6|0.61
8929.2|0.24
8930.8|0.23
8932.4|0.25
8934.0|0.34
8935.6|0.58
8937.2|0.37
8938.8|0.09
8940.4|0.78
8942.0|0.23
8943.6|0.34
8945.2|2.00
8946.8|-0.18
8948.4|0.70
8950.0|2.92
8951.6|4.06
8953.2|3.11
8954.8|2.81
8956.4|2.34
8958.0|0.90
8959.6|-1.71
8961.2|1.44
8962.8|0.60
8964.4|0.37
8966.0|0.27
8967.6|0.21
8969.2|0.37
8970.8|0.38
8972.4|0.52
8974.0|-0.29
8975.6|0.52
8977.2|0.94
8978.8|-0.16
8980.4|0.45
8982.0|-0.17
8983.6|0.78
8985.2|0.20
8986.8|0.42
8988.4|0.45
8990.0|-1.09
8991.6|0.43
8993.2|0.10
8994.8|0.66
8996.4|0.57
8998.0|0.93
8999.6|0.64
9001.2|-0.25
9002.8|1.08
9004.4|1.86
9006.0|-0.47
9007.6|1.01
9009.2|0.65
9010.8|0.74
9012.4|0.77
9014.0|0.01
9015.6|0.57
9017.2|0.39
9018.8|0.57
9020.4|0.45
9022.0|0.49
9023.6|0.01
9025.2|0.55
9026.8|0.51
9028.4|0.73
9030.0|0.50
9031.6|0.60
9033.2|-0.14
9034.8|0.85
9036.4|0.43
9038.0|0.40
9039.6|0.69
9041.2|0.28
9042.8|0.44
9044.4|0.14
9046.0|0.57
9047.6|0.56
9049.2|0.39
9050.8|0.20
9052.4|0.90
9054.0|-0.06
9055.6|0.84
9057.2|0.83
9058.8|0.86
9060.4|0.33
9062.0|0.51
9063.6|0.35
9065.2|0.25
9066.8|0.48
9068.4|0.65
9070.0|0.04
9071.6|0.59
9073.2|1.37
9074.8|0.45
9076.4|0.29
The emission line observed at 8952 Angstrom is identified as H-beta 4861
